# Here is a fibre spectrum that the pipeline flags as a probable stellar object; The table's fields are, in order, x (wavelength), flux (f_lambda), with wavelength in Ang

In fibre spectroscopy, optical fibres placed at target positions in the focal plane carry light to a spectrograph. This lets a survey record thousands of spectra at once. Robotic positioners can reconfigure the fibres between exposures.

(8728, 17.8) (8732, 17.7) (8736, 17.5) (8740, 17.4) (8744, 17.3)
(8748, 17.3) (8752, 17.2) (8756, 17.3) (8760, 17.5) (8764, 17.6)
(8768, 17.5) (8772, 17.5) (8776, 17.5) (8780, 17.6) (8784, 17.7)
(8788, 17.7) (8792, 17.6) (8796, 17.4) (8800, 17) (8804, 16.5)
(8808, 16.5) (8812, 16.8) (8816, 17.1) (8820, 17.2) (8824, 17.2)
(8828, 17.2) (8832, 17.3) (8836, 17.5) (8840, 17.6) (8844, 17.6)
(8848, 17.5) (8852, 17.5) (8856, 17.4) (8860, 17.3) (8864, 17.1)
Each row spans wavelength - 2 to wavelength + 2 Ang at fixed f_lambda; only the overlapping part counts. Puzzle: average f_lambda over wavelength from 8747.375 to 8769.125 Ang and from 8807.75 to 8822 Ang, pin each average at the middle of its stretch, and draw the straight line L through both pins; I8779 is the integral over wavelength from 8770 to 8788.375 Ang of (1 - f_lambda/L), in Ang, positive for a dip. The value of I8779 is -0.4 Ang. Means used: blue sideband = 17.4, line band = 17.6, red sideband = 16.9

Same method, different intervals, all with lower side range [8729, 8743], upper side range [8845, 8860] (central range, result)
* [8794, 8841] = 1.02 Ang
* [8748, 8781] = 0.13 Ang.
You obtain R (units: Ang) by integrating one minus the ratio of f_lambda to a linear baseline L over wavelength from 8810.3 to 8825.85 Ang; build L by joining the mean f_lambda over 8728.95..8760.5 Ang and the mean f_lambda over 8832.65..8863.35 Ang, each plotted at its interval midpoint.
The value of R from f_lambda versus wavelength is 0.3 Ang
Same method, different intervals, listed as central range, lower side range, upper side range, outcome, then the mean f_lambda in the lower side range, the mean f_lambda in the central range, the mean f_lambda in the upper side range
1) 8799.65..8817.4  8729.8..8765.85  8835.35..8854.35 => 0.8 Ang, 17.4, 16.7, 17.5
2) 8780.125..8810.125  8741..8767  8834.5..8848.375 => 0.4 Ang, 17.4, 17.2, 17.6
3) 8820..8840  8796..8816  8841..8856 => -0.1 Ang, 16.8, 17.3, 17.5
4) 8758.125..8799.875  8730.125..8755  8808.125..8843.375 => -0.5 Ang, 17.4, 17.5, 17.2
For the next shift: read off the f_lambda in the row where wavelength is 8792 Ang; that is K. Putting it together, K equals 17.6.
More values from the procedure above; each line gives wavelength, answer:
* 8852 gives 17.5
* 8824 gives 17.2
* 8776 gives 17.5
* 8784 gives 17.7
